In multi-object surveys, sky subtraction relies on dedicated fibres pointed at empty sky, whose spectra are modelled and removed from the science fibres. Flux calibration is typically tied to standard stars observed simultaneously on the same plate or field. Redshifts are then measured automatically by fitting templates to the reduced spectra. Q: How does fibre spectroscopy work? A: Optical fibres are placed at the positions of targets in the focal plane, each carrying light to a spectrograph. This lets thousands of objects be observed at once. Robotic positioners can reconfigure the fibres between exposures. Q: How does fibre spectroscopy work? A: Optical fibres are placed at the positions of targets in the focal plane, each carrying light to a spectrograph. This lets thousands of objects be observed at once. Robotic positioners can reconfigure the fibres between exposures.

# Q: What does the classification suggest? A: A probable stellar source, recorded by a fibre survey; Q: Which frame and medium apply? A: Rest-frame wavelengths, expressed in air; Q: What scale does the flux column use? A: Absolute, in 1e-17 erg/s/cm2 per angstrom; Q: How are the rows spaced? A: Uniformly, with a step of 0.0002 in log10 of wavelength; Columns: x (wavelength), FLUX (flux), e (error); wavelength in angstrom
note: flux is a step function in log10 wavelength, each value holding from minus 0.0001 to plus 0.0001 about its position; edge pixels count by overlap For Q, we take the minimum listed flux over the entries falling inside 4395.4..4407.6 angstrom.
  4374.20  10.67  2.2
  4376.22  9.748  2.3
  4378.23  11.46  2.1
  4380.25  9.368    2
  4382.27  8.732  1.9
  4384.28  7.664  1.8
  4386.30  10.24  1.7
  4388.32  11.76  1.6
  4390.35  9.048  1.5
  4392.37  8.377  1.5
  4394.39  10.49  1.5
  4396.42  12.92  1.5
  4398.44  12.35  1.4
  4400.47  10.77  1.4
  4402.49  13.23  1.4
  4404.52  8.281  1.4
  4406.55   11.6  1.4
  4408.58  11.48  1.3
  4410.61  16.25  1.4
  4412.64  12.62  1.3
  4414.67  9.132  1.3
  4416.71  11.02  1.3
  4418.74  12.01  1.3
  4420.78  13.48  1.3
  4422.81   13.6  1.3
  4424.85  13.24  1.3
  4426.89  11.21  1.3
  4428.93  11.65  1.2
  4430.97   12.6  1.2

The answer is 8.281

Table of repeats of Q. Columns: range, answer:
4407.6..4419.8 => 9.132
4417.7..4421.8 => 12.01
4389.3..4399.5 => 8.377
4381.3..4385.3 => 7.664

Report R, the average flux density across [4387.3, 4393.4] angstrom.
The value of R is 9.73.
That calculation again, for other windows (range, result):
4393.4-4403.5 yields 12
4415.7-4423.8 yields 12.5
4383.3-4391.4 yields 9.67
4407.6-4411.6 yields 13.9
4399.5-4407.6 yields 11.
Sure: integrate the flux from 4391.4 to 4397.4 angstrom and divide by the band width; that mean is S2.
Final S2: 10.6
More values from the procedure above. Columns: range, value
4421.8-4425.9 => 13.4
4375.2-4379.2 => 10.6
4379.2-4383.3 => 9.07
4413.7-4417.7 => 10.1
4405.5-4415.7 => 12.2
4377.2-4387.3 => 9.5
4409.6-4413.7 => 14.4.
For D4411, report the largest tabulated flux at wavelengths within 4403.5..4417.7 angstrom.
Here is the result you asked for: 16.25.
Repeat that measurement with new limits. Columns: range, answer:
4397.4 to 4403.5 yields 13.23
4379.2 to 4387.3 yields 10.24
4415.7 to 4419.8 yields 12.01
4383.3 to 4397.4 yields 12.92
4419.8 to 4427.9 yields 13.6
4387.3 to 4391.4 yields 11.76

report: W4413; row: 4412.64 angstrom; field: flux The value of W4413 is 12.62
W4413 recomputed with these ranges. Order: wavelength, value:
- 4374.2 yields 10.67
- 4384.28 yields 7.664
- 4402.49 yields 13.23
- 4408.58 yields 11.48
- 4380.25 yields 9.368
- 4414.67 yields 9.132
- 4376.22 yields 9.748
